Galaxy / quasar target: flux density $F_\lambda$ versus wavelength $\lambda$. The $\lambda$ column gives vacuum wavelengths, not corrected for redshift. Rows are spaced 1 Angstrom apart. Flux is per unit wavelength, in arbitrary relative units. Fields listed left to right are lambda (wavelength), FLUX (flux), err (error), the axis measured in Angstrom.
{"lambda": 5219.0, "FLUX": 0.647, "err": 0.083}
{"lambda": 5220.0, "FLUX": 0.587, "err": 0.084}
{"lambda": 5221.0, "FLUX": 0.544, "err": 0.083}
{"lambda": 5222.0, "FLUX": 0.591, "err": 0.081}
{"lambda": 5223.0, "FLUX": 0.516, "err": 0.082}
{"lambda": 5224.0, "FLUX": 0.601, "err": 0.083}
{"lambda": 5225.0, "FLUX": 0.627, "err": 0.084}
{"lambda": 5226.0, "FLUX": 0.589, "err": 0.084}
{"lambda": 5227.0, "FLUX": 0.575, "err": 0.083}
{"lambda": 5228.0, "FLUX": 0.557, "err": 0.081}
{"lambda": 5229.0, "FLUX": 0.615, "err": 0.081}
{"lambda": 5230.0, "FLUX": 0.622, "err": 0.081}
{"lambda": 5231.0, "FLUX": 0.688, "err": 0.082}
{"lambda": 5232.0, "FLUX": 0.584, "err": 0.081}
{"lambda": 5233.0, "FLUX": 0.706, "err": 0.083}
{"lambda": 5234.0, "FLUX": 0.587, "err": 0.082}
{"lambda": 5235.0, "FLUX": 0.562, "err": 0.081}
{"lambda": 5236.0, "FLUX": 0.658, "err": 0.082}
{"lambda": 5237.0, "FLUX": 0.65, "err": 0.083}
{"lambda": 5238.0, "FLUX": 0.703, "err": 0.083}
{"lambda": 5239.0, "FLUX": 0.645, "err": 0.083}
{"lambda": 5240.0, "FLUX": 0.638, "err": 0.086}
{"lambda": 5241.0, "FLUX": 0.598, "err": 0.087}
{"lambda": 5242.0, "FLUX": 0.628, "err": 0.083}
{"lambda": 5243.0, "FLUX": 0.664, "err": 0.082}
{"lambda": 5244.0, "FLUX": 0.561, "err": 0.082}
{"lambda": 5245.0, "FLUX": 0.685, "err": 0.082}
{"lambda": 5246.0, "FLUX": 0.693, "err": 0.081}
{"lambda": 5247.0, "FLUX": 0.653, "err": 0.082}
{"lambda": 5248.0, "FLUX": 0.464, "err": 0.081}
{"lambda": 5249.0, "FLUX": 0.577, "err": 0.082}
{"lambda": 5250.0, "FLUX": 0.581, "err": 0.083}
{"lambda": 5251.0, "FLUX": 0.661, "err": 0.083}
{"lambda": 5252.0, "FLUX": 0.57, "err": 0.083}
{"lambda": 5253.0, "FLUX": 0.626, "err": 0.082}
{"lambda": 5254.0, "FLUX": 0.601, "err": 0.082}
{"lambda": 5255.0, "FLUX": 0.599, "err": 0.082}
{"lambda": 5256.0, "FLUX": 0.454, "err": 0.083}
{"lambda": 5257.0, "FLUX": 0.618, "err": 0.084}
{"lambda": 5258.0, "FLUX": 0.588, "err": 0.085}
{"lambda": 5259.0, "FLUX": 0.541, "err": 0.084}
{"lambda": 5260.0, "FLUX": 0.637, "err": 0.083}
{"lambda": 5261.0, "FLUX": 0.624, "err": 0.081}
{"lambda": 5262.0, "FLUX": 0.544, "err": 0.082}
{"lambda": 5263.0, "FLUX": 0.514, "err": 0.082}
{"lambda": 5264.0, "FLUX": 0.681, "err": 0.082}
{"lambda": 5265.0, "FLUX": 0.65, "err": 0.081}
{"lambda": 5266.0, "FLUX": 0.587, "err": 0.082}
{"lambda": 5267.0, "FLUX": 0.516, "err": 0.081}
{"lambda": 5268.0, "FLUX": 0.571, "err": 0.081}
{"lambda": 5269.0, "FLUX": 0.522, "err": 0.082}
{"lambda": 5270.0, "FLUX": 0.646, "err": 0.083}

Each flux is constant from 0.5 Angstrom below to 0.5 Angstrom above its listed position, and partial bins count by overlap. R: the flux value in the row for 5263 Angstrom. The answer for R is 0.514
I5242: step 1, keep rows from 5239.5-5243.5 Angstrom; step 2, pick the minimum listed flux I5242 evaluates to 0.598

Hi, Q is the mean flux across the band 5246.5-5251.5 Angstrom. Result 0.587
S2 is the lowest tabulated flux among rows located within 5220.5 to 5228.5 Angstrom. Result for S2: 0.516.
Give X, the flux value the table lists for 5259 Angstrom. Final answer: 0.541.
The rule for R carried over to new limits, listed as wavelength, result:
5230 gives 0.622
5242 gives 0.628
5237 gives 0.65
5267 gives 0.516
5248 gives 0.464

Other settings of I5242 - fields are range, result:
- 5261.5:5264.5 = 0.514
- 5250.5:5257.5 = 0.454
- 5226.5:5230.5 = 0.557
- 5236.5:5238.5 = 0.65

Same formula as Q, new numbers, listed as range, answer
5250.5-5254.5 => 0.614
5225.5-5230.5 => 0.592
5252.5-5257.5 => 0.58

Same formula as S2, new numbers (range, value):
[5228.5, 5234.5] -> 0.584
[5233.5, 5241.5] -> 0.562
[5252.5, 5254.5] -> 0.601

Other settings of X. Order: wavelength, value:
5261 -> 0.624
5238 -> 0.703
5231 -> 0.688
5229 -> 0.615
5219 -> 0.647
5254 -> 0.601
